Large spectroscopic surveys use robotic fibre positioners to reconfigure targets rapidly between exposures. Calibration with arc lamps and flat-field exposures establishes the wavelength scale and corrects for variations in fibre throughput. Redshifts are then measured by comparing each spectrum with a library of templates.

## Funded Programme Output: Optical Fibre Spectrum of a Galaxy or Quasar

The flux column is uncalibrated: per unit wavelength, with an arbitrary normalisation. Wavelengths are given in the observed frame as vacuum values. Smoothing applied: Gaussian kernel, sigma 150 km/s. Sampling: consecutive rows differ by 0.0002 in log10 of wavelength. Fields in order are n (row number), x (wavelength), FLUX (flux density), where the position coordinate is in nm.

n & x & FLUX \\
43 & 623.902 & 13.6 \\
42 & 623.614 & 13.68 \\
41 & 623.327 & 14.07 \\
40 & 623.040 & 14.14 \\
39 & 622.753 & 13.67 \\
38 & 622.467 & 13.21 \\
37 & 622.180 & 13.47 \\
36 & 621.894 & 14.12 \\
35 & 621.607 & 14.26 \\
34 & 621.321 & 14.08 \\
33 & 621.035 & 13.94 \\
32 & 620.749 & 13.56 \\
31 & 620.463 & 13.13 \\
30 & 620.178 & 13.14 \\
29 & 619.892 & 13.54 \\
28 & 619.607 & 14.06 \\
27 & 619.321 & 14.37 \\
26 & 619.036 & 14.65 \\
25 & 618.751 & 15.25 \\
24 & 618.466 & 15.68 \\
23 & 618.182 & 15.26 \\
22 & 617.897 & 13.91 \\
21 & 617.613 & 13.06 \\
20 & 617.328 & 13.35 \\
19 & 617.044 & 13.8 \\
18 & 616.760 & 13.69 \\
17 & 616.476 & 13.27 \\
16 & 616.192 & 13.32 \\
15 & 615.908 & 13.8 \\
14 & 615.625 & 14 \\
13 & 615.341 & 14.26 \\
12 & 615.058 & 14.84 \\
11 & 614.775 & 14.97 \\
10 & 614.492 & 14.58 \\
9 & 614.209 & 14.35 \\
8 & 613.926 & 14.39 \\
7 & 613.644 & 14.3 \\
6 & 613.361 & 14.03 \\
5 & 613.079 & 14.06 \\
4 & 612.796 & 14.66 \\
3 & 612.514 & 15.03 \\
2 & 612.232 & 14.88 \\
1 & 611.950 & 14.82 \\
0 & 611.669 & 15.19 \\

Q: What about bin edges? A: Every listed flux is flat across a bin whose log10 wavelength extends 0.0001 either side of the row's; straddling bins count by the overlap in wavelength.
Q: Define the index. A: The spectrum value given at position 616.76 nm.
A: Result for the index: 13.69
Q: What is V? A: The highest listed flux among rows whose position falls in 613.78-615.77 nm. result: 14.97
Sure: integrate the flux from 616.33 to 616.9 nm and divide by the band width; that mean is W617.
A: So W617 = 13.5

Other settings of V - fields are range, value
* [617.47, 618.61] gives 15.68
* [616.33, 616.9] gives 13.69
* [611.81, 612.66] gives 15.03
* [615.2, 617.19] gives 14.26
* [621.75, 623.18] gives 14.14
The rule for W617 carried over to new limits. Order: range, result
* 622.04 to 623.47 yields 13.7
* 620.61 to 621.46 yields 13.9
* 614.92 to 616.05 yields 14.2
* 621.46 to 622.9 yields 13.7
